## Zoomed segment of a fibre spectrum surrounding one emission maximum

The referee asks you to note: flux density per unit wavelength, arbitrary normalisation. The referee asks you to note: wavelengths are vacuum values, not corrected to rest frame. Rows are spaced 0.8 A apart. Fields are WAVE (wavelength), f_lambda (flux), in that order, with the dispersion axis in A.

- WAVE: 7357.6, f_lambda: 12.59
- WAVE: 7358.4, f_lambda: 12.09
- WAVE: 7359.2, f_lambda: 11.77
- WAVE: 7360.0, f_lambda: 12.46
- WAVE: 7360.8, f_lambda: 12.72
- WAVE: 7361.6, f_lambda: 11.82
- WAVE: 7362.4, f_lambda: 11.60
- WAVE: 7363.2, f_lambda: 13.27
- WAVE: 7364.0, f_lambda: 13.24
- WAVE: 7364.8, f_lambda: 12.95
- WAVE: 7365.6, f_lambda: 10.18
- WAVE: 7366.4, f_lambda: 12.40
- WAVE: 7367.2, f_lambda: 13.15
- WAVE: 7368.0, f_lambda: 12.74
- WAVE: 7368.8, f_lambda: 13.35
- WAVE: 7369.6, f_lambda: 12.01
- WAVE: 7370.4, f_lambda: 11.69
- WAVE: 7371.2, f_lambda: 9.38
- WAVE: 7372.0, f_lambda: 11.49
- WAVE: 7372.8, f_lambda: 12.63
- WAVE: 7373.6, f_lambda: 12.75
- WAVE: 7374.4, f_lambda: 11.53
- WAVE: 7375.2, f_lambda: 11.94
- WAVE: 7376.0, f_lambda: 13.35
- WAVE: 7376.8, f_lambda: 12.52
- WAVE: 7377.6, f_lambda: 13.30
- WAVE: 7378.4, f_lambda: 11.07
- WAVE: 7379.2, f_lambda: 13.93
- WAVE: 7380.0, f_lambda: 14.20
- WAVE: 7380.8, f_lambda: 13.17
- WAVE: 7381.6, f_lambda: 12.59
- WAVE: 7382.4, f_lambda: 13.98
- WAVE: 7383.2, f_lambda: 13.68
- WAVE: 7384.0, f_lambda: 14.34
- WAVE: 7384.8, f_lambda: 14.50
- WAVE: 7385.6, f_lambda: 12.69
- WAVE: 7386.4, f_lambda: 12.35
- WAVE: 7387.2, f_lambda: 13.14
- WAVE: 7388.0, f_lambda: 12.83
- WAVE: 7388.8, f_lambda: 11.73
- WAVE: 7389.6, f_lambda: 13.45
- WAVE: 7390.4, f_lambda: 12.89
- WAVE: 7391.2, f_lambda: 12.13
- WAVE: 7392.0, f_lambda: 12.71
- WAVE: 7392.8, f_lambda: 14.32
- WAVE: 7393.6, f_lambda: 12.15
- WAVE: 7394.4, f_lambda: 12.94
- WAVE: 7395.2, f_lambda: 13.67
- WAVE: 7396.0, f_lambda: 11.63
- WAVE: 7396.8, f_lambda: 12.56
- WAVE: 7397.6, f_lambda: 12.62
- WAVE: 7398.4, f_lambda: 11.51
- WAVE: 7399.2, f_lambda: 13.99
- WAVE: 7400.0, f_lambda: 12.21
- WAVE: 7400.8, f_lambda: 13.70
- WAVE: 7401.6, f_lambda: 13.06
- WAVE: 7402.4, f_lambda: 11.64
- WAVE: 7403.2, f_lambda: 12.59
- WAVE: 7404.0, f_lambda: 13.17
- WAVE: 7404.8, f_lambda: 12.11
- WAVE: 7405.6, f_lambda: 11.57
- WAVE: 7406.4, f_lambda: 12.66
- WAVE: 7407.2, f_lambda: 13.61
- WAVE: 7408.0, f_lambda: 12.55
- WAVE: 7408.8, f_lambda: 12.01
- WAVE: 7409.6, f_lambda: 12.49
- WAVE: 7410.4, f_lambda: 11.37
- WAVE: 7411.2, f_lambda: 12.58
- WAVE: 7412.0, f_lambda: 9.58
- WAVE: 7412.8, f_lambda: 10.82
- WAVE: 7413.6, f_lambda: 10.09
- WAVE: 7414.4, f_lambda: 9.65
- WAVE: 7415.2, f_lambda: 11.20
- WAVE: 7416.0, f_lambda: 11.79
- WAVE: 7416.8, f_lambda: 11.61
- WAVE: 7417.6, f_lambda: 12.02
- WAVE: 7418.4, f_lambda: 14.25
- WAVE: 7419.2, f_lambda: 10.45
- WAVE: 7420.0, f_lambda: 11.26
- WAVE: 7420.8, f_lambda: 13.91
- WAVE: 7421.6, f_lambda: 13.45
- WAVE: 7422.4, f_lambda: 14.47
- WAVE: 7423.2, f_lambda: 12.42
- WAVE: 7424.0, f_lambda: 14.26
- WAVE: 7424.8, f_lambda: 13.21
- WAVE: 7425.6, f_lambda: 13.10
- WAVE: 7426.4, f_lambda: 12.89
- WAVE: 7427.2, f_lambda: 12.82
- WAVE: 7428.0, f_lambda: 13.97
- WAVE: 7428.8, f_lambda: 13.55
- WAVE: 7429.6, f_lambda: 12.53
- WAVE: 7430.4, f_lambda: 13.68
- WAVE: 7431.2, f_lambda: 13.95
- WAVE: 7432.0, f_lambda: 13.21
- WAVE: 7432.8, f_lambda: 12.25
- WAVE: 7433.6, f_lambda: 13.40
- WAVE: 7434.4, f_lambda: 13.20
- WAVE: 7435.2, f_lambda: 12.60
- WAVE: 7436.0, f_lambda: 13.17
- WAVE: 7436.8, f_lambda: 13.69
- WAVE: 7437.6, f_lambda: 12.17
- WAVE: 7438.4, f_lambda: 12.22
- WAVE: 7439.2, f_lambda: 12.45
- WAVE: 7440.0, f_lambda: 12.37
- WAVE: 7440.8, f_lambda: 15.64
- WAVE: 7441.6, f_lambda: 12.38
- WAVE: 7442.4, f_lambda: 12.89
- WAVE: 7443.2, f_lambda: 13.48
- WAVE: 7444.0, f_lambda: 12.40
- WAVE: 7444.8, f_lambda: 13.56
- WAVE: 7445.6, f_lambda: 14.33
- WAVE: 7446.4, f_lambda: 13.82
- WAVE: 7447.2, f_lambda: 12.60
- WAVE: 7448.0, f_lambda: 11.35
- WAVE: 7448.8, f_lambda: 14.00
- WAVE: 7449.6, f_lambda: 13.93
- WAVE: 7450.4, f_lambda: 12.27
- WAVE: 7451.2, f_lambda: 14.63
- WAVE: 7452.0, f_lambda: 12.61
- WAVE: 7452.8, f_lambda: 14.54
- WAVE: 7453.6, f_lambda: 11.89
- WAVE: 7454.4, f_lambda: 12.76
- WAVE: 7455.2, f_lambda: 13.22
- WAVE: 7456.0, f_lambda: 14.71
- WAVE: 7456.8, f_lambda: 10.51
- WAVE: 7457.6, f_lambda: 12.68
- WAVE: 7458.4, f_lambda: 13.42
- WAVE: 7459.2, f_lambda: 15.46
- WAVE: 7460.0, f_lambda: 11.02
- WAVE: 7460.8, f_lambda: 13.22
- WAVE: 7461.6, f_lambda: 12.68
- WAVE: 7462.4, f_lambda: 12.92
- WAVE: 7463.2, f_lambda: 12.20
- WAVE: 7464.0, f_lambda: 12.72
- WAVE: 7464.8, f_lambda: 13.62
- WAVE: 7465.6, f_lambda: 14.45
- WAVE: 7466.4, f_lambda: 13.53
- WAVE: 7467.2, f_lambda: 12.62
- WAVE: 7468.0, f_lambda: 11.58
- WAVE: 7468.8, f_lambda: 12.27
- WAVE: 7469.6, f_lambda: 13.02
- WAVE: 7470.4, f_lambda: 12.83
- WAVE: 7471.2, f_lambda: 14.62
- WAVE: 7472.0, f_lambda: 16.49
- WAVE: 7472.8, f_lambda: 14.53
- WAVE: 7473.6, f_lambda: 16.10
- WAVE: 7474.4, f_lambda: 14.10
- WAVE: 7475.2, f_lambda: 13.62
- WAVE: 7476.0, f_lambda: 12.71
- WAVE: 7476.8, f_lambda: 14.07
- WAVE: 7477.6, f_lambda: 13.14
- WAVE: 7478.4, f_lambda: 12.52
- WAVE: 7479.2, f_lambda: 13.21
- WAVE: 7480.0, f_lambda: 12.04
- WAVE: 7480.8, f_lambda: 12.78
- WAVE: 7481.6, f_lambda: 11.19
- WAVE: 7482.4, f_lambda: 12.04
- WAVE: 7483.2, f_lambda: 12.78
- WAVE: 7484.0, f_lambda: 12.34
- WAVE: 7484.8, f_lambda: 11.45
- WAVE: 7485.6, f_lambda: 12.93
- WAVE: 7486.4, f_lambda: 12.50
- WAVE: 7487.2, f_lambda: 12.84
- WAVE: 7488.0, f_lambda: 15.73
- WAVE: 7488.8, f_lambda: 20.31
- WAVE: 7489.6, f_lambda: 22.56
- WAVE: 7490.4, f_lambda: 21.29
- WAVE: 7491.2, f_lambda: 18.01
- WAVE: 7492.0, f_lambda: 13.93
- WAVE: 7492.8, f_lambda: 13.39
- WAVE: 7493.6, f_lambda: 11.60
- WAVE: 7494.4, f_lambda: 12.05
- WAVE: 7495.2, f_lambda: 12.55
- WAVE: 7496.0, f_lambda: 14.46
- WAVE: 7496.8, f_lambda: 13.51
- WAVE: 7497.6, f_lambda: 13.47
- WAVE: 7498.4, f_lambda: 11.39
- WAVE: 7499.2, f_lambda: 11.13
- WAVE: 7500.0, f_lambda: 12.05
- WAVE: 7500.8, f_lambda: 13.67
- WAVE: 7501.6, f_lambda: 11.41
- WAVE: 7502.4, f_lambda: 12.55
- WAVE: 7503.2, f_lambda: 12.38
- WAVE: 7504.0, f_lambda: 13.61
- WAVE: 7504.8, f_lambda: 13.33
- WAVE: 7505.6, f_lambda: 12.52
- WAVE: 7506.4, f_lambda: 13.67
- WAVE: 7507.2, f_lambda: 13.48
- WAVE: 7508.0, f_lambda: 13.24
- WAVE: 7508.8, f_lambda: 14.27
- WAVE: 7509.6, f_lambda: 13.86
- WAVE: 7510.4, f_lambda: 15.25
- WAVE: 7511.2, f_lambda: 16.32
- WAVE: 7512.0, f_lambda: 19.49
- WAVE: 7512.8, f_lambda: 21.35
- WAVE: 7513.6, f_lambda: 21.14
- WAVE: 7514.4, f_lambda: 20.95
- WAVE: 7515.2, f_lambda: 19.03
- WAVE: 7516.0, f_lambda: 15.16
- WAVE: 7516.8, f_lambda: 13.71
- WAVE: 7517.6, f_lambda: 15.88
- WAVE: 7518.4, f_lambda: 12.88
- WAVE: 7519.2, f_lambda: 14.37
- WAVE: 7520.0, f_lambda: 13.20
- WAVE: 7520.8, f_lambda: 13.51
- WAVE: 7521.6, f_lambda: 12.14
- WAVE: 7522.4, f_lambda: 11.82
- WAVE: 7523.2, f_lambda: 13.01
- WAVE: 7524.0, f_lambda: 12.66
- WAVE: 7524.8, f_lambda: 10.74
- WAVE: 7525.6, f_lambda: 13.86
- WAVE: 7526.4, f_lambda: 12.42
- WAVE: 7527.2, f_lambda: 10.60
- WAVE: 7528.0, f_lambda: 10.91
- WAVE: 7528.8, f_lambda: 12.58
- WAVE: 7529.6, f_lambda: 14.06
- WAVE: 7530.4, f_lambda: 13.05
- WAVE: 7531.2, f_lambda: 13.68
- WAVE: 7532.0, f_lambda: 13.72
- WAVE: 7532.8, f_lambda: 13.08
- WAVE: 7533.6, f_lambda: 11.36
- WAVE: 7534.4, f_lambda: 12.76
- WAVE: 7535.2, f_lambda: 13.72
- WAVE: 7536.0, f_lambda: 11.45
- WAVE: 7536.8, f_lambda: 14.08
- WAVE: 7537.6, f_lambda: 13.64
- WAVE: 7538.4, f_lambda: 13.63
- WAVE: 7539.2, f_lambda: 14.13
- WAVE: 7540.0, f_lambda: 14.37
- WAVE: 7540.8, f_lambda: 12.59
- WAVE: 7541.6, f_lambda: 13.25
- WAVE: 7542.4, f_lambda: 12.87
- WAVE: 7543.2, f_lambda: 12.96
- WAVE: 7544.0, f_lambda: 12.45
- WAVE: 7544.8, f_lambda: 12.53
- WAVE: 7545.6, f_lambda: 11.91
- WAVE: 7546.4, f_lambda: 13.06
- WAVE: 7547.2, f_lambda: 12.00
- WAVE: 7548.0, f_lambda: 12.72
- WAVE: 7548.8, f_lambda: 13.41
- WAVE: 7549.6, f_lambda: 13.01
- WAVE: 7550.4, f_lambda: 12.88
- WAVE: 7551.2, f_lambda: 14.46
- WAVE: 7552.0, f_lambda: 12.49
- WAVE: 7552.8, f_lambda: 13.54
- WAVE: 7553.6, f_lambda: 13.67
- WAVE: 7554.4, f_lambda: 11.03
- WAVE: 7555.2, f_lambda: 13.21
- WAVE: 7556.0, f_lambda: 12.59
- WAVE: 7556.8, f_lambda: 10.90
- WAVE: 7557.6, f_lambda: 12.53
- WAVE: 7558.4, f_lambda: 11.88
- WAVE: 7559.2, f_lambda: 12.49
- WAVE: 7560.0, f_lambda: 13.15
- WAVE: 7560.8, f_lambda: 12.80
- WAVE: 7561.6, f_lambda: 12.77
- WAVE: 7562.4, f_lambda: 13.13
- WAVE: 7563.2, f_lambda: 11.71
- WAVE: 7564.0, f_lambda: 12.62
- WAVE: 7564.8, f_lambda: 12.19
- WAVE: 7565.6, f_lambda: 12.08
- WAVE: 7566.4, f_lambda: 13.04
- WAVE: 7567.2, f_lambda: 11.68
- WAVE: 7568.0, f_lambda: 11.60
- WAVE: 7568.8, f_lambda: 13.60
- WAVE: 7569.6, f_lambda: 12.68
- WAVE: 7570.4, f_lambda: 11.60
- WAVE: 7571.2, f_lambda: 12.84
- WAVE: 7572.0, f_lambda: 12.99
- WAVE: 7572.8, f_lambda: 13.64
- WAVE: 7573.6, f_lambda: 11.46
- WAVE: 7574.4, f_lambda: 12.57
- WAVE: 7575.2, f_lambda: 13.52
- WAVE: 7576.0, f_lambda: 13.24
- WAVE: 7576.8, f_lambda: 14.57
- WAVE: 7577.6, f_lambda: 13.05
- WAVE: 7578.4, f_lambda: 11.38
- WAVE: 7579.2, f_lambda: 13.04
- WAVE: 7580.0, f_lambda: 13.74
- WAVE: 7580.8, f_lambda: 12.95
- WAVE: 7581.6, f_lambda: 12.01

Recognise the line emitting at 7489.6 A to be H-alpha 6563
